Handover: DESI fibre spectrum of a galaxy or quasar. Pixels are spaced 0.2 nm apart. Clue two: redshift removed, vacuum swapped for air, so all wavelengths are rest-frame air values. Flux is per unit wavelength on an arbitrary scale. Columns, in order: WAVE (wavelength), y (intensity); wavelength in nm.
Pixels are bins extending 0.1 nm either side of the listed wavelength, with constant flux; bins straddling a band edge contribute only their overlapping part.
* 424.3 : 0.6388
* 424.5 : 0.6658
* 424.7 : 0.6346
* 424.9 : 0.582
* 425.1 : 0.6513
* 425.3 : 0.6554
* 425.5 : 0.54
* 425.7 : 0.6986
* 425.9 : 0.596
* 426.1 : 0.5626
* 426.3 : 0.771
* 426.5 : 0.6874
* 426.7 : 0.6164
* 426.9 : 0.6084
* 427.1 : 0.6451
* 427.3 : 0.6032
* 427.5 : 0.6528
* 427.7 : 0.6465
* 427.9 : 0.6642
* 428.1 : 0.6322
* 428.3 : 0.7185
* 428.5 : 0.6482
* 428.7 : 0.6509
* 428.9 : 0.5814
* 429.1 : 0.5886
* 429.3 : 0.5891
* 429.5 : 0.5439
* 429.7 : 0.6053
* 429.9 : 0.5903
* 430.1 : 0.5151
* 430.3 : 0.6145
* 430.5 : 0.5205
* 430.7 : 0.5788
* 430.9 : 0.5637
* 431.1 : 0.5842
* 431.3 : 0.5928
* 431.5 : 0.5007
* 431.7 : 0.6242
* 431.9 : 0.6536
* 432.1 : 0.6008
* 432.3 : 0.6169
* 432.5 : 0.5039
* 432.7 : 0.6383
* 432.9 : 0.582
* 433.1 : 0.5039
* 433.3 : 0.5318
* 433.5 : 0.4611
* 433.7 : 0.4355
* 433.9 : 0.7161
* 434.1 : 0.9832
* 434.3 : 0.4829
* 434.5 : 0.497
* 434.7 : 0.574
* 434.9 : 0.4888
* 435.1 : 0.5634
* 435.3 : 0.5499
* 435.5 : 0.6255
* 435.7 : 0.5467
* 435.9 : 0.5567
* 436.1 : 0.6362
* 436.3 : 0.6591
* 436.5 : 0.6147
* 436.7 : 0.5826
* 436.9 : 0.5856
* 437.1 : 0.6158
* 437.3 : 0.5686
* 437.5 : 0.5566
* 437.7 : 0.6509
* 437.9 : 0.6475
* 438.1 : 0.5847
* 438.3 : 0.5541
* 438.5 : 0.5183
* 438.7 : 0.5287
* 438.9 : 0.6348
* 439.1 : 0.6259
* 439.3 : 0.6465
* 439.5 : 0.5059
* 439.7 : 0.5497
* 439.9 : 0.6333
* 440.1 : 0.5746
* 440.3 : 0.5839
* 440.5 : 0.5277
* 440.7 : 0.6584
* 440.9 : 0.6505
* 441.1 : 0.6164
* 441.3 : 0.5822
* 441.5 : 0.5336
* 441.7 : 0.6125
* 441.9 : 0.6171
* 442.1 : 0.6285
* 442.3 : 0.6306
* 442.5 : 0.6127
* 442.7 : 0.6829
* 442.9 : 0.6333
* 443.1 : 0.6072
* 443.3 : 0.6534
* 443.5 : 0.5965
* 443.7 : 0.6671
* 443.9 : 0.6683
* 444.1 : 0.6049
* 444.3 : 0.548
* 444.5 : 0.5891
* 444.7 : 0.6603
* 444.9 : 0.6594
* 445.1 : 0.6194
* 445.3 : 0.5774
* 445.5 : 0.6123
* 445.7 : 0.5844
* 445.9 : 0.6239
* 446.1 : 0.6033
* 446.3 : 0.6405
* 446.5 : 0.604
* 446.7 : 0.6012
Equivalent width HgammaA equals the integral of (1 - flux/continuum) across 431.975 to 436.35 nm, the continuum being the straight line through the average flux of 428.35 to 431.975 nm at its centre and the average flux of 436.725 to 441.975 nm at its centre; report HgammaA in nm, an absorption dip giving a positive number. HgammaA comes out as 0.07 nm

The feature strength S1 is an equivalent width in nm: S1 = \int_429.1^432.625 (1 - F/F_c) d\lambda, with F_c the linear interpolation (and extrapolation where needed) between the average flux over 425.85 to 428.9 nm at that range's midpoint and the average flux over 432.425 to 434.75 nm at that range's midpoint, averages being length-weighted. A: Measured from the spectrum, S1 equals 0.171 nm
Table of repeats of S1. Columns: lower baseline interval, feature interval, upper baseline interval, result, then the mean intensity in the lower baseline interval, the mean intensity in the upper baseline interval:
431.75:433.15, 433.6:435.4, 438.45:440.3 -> 0.00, 0.59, 0.582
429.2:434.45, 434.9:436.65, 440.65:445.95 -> 0.02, 0.581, 0.619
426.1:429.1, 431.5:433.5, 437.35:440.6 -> 0.15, 0.647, 0.582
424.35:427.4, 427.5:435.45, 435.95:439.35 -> 0.37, 0.635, 0.599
